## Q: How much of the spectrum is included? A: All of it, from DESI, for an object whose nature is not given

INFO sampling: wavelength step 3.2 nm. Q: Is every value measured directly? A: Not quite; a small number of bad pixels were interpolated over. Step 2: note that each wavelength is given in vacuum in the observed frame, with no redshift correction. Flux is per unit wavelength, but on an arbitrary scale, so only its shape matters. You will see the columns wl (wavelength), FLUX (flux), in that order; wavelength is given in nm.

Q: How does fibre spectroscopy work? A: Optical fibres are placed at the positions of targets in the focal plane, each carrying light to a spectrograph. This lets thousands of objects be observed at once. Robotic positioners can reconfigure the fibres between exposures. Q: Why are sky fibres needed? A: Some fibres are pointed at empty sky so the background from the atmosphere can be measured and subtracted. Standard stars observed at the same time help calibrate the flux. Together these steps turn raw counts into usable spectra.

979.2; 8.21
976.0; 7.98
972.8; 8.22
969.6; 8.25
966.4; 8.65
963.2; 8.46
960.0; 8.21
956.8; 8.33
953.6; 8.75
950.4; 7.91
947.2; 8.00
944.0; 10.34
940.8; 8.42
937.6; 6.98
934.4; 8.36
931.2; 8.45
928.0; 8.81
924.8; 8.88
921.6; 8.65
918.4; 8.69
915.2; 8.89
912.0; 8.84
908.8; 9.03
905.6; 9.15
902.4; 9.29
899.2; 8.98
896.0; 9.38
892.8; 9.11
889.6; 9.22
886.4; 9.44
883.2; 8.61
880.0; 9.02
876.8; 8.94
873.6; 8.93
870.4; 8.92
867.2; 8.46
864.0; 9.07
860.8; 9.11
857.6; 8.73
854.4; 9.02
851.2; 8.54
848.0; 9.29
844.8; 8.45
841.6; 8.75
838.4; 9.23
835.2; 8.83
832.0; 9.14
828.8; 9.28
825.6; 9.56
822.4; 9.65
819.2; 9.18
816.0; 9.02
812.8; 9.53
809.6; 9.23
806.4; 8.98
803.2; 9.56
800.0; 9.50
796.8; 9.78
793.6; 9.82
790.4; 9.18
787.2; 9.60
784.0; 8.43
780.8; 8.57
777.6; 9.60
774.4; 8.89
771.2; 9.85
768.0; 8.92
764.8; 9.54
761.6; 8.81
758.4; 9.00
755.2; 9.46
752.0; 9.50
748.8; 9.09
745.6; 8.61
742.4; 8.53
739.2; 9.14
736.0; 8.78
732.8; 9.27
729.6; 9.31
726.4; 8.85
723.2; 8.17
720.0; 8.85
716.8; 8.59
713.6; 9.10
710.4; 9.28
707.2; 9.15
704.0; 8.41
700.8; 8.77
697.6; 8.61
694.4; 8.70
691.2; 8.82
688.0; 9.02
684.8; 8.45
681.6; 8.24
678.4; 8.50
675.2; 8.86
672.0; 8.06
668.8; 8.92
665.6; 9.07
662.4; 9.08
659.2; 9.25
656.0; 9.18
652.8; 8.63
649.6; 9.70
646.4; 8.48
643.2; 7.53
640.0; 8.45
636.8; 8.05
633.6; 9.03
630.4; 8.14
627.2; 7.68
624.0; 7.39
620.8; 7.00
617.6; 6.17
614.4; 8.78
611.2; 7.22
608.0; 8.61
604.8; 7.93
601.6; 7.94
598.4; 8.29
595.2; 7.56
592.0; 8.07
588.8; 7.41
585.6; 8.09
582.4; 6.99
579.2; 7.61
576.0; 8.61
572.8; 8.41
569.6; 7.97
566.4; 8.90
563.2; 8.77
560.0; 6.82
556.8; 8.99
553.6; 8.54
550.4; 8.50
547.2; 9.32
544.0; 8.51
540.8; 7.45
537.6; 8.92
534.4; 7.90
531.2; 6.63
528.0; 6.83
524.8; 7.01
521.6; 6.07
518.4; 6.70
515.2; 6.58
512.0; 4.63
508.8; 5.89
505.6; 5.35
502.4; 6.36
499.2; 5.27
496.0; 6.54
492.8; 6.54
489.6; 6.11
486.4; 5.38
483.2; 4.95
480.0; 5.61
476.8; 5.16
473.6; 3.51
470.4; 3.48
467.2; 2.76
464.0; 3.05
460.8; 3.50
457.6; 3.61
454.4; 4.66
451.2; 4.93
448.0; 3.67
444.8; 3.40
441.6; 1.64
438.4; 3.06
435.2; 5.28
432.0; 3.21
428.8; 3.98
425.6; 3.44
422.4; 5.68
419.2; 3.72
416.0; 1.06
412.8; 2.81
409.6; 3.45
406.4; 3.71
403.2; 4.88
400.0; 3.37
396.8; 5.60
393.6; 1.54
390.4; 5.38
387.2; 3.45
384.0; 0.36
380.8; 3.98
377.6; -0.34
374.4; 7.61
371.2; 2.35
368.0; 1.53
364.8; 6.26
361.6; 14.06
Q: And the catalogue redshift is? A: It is 0.192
